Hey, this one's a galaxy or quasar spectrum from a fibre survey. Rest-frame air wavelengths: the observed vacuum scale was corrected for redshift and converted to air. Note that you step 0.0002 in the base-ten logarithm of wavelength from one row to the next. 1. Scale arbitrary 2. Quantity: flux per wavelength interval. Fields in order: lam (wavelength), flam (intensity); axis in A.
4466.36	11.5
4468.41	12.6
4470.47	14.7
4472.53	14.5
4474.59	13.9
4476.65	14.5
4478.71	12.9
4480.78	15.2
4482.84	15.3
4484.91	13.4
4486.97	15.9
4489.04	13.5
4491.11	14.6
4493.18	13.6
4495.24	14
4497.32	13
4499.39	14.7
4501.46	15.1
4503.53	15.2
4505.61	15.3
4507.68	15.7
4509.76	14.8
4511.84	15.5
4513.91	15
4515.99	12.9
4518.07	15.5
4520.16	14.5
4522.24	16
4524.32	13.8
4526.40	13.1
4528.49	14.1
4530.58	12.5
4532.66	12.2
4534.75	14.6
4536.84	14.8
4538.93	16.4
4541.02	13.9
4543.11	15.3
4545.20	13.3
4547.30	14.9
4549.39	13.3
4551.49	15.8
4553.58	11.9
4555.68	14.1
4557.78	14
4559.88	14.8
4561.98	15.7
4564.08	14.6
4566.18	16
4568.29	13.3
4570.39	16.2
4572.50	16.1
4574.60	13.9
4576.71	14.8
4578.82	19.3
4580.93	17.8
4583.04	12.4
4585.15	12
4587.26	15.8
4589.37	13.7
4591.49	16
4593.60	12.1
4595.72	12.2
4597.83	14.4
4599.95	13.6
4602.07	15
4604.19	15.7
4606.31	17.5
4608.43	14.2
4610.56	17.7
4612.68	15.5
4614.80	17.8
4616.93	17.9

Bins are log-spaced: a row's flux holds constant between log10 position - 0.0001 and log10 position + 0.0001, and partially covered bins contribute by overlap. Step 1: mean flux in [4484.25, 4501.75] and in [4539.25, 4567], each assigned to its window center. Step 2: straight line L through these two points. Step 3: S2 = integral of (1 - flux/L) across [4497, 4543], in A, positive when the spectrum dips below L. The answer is -0.7 A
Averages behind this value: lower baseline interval 14.2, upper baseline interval 14.5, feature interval 14.5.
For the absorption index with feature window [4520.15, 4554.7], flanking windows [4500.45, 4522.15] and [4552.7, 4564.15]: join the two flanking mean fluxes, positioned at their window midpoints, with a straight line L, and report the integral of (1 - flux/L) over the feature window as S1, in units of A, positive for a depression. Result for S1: 1.0 A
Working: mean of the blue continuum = 15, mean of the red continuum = 14.2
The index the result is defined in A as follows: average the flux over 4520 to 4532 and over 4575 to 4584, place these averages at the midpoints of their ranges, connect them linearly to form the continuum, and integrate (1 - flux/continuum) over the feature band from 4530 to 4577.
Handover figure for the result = 1.5 A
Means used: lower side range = 13.9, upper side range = 15.9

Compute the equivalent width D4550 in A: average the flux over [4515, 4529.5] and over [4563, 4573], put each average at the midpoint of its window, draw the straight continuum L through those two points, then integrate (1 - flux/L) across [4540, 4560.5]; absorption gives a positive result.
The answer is 1.0 A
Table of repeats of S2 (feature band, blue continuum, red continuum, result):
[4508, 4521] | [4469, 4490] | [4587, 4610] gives -0.3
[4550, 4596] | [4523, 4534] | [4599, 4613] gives -0.3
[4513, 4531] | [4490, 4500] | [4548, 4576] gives 0.0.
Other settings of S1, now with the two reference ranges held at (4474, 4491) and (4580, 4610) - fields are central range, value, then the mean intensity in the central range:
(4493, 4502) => 0.2 A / 14.1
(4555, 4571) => -0.4 A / 14.8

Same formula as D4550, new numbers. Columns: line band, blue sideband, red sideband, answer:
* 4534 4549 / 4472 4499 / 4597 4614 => 0.1 A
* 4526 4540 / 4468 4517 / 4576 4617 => 0.7 A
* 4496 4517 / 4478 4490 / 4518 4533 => -0.8 A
